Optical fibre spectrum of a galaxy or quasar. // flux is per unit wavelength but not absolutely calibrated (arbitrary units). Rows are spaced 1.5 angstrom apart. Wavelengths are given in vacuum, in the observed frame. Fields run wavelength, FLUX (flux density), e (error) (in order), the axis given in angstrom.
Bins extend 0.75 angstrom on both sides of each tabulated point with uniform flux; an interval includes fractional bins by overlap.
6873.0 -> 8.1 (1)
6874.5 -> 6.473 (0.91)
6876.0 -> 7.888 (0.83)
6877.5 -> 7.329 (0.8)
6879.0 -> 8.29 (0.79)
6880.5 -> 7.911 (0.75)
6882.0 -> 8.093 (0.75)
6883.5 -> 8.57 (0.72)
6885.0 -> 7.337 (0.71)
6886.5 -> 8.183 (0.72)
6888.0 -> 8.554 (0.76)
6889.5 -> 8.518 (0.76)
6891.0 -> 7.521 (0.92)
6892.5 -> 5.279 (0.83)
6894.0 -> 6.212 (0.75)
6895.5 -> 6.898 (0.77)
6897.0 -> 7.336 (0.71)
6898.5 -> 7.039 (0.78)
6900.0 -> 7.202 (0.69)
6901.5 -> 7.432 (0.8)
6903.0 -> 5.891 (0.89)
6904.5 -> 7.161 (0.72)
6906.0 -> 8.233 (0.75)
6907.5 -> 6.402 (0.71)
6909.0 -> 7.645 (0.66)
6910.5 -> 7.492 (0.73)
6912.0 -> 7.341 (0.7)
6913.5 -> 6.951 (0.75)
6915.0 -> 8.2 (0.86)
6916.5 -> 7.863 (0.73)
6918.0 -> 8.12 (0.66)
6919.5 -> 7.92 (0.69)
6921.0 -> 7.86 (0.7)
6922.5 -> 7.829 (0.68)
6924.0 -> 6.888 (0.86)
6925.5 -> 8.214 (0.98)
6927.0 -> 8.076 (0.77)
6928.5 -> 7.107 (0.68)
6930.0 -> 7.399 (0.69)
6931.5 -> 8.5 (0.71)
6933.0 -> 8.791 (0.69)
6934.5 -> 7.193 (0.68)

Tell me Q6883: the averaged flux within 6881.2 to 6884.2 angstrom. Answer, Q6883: 8.32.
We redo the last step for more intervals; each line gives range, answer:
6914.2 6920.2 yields 8.02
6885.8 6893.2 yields 7.62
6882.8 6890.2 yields 8.23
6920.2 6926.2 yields 7.7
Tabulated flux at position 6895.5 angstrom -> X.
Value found 6.898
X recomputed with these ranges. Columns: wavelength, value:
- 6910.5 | 7.492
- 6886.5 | 8.183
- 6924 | 6.888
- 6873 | 8.1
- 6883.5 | 8.57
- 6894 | 6.212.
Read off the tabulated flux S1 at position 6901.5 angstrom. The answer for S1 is 7.432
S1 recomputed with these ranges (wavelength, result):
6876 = 7.888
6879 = 8.29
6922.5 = 7.829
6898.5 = 7.039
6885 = 7.337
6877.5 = 7.329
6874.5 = 6.473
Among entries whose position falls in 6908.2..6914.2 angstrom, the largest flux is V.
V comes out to 7.645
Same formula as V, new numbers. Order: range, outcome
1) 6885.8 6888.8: 8.554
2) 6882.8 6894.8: 8.57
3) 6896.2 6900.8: 7.336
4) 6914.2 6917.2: 8.2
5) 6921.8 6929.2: 8.214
